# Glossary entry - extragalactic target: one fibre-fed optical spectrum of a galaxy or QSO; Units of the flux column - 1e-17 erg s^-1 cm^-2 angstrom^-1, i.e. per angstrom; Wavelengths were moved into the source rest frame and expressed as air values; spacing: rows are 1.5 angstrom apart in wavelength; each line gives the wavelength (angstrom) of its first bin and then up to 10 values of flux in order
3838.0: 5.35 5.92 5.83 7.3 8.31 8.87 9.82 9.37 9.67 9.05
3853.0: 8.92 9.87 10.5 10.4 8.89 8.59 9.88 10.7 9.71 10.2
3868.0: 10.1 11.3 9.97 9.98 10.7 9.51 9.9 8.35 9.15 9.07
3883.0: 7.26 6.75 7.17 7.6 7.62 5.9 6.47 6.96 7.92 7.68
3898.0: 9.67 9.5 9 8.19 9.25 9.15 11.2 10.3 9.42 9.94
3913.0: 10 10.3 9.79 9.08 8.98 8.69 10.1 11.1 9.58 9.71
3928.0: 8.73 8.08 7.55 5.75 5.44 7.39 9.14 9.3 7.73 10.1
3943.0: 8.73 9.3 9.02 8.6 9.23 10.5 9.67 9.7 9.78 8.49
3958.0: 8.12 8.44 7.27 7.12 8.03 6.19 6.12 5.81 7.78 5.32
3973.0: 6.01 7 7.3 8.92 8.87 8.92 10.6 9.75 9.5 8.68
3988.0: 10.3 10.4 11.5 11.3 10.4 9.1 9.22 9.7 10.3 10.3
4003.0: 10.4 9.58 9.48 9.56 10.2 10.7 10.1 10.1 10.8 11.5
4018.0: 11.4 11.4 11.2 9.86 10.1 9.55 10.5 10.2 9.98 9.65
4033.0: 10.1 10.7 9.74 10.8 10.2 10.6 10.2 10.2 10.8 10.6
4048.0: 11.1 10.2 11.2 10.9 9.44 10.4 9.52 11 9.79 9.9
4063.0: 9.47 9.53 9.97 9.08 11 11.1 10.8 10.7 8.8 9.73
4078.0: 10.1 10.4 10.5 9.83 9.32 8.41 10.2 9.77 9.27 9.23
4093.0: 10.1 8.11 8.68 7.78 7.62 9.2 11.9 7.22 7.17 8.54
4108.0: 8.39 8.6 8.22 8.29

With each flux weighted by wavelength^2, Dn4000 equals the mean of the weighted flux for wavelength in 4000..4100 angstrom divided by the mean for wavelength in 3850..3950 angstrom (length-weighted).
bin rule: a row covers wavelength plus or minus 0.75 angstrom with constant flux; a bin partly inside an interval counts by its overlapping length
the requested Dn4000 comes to 1.20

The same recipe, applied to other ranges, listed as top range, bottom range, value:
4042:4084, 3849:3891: 1.22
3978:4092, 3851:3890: 1.19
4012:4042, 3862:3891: 1.24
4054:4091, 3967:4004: 1.15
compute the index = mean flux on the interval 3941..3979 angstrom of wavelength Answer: 8.1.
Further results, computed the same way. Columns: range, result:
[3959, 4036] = 9.36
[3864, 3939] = 8.88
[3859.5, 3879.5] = 9.89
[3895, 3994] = 8.81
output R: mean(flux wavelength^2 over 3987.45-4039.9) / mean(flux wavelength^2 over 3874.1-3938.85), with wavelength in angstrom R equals 1.25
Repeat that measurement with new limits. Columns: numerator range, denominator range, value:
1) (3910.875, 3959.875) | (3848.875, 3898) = 1.04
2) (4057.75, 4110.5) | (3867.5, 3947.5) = 1.17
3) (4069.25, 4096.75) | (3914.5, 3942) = 1.21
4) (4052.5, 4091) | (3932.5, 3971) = 1.28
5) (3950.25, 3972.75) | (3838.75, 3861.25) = 0.94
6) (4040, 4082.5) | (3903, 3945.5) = 1.21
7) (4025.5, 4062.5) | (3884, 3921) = 1.27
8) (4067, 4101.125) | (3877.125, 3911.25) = 1.25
